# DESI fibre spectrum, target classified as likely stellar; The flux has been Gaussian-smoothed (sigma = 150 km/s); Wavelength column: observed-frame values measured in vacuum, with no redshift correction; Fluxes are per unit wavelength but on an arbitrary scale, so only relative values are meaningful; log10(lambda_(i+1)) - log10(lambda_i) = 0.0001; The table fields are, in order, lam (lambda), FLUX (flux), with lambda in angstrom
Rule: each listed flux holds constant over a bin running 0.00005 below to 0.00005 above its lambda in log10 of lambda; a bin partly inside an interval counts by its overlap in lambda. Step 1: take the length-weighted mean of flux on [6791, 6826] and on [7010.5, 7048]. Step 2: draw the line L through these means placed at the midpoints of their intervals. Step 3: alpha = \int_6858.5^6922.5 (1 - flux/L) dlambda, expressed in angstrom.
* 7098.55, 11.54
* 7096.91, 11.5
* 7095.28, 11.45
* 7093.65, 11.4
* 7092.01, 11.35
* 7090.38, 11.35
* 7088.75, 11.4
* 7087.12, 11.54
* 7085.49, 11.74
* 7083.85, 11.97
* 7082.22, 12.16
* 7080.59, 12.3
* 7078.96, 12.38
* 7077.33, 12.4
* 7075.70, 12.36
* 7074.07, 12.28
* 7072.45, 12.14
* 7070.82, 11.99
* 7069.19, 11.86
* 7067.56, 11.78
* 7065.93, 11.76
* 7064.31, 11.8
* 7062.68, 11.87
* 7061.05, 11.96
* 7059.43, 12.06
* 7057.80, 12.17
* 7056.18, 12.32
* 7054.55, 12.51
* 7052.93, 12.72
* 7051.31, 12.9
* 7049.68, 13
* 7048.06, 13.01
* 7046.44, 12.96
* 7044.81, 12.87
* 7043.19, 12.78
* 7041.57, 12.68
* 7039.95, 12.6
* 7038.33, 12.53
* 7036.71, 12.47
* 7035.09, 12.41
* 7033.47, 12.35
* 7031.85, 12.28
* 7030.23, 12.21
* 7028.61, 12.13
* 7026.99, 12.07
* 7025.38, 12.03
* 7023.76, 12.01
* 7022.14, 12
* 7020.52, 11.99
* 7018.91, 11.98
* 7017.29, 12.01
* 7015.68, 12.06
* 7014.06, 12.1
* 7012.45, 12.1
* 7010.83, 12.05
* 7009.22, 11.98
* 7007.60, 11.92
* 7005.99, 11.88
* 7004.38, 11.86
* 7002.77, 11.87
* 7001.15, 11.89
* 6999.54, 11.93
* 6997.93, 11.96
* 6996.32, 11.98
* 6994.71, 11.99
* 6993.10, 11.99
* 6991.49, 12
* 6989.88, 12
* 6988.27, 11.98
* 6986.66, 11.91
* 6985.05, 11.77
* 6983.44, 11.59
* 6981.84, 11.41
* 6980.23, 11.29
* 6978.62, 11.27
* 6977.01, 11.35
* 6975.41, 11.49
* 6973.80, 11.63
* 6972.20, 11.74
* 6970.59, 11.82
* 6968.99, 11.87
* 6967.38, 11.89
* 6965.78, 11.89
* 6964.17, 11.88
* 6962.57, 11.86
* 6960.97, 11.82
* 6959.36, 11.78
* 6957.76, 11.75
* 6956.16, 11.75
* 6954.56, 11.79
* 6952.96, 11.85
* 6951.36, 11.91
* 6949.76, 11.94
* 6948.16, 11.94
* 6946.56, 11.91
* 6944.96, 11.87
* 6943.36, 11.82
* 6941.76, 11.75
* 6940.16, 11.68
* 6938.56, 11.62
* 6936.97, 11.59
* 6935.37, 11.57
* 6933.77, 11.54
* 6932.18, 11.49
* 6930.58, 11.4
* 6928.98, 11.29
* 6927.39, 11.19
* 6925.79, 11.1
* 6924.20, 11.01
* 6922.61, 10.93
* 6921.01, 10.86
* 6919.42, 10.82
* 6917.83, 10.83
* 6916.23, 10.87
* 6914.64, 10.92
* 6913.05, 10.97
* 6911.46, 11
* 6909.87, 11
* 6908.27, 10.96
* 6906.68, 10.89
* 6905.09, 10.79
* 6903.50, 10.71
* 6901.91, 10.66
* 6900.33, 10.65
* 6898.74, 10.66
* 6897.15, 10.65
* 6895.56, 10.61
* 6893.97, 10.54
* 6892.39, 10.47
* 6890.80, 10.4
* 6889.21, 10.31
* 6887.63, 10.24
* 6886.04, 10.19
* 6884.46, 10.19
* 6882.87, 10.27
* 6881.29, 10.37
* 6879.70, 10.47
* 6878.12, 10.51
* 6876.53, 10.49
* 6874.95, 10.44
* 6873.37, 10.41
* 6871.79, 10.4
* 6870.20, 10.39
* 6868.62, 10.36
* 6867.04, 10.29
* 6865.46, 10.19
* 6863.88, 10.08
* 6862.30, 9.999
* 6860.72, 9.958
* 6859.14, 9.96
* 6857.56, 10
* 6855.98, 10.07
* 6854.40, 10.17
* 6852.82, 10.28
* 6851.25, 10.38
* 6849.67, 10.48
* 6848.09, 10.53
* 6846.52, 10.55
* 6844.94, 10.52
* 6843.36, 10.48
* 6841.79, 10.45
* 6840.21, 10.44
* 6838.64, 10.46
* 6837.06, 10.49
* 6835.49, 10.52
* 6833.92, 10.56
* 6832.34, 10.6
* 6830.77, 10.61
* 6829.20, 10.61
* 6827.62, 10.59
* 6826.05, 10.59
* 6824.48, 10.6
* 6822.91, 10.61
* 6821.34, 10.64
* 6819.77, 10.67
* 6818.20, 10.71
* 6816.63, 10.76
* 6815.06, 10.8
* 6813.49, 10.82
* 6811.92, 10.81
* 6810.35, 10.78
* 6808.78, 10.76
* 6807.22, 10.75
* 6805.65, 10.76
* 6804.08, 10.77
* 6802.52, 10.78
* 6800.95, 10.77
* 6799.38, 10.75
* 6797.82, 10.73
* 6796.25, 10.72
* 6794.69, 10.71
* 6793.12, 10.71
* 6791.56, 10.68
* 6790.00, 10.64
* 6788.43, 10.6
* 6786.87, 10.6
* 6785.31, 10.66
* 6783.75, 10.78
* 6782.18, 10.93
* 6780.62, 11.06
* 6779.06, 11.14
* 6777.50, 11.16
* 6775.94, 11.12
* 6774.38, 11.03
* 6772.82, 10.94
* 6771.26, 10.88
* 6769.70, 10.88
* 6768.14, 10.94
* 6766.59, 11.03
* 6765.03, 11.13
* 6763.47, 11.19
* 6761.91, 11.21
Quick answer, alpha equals 4.5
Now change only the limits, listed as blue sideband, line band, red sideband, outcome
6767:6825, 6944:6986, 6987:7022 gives 0.1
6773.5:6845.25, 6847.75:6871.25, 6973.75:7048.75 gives 1.8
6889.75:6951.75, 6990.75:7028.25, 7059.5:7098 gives -1.4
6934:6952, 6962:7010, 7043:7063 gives 1.1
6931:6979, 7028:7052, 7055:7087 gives -1.3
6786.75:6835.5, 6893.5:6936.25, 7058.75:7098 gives 0.7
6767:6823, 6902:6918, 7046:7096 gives 0.6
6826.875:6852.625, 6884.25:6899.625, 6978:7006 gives 0.7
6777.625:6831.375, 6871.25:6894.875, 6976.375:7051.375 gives 1.8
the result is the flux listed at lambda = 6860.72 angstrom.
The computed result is 9.958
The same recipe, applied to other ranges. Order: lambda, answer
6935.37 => 11.57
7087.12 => 11.54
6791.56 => 10.68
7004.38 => 11.86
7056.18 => 12.32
